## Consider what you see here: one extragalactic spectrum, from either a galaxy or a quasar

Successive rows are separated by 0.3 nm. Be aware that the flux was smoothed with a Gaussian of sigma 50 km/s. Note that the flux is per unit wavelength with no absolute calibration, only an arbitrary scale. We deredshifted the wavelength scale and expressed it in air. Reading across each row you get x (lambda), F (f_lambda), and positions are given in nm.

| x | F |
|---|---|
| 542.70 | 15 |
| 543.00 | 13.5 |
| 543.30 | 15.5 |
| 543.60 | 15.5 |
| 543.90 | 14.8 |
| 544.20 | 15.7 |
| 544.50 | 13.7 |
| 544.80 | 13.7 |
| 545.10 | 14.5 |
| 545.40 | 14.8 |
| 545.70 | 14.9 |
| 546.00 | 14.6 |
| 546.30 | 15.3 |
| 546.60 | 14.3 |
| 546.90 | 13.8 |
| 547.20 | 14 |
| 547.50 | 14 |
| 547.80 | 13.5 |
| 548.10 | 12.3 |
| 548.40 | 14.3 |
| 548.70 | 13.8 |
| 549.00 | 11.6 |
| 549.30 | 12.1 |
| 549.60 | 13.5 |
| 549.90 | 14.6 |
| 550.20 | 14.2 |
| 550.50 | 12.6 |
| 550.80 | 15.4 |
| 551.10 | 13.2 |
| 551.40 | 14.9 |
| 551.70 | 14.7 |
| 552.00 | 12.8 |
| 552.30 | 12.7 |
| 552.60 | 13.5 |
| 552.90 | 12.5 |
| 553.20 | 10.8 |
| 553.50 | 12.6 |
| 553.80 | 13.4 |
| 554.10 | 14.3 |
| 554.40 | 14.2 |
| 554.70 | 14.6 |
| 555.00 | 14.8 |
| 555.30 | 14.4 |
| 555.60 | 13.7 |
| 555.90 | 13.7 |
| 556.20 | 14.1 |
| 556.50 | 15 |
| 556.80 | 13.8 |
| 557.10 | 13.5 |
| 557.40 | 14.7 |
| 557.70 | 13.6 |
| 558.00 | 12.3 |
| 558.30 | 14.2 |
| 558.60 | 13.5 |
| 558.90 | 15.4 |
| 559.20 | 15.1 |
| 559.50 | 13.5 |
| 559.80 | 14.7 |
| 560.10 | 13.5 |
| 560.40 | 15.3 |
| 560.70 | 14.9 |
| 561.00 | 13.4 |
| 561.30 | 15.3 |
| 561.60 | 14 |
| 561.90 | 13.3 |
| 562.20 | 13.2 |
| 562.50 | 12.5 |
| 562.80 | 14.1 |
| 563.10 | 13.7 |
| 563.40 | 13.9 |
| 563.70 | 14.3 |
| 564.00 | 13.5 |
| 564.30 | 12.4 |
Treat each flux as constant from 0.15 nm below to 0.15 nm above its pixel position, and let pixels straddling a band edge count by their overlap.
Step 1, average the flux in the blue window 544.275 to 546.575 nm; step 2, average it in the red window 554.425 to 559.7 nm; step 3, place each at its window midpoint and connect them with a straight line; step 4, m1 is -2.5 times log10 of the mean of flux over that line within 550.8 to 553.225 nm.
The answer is 0.071 mag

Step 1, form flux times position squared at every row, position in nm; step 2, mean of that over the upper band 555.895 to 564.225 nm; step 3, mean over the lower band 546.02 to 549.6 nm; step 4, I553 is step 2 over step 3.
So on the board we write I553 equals 1.1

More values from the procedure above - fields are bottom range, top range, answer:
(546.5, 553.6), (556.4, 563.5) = 1.08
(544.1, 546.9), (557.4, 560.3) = 1.01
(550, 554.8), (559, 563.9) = 1.07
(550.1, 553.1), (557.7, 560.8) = 1.07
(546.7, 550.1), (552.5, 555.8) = 1.03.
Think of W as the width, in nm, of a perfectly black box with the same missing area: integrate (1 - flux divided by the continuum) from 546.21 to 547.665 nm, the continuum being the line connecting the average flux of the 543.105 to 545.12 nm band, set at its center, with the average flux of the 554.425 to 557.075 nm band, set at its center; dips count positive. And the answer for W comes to 0.04 nm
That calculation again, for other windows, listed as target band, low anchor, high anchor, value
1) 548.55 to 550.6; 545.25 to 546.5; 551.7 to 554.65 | 0.11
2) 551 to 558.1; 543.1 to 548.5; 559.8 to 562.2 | 0.31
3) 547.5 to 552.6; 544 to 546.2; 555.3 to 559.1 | 0.29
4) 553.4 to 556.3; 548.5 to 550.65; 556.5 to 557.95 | -0.07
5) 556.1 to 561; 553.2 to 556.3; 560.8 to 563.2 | -0.14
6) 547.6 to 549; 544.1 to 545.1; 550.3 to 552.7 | 0.07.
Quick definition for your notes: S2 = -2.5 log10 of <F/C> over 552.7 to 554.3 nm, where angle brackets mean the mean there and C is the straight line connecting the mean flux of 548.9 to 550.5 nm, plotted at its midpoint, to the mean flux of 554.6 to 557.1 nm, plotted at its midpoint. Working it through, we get 0.08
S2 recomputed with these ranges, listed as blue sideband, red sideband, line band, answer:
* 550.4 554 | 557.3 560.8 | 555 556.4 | -0.027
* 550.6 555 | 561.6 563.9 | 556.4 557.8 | -0.041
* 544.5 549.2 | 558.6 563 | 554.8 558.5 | 0.007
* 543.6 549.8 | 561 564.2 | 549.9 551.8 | -0.020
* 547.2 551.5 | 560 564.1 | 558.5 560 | -0.045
